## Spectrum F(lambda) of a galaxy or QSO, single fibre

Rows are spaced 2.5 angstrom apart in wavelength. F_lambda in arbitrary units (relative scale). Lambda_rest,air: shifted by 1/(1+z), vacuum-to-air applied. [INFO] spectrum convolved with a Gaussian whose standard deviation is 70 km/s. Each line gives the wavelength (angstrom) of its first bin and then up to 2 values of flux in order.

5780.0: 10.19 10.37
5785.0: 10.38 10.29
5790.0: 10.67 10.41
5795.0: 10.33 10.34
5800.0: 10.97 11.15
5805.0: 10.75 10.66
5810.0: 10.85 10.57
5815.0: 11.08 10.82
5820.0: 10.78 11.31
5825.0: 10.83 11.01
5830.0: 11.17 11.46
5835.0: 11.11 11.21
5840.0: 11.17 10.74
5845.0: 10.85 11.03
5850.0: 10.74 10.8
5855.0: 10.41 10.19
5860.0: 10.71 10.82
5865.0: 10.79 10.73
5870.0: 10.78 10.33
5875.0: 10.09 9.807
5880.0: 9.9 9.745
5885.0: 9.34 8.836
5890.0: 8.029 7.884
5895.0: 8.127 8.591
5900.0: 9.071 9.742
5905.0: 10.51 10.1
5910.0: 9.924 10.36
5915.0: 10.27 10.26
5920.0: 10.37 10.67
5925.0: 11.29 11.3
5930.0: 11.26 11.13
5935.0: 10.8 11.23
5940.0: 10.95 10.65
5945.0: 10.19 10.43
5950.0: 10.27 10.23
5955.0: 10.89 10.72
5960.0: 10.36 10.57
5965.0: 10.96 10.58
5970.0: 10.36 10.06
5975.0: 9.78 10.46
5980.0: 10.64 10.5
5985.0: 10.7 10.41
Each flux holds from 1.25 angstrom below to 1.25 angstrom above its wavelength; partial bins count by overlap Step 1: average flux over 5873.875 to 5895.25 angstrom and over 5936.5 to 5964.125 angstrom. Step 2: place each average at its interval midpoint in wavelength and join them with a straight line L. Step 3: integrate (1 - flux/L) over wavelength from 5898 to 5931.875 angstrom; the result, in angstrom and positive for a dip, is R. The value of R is -1.93 angstrom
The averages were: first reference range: 9.12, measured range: 10.4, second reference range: 10.6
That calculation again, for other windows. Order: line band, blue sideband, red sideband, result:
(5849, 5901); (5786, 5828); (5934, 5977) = 4.2 angstrom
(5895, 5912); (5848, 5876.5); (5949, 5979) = 1.5 angstrom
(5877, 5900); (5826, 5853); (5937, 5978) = 4.1 angstrom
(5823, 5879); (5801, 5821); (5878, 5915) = -3.5 angstrom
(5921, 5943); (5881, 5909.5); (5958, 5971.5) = -2.6 angstrom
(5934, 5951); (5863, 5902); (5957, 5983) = -0.8 angstrom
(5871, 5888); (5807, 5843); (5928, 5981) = 1.7 angstrom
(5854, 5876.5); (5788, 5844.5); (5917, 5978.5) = 0.5 angstrom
